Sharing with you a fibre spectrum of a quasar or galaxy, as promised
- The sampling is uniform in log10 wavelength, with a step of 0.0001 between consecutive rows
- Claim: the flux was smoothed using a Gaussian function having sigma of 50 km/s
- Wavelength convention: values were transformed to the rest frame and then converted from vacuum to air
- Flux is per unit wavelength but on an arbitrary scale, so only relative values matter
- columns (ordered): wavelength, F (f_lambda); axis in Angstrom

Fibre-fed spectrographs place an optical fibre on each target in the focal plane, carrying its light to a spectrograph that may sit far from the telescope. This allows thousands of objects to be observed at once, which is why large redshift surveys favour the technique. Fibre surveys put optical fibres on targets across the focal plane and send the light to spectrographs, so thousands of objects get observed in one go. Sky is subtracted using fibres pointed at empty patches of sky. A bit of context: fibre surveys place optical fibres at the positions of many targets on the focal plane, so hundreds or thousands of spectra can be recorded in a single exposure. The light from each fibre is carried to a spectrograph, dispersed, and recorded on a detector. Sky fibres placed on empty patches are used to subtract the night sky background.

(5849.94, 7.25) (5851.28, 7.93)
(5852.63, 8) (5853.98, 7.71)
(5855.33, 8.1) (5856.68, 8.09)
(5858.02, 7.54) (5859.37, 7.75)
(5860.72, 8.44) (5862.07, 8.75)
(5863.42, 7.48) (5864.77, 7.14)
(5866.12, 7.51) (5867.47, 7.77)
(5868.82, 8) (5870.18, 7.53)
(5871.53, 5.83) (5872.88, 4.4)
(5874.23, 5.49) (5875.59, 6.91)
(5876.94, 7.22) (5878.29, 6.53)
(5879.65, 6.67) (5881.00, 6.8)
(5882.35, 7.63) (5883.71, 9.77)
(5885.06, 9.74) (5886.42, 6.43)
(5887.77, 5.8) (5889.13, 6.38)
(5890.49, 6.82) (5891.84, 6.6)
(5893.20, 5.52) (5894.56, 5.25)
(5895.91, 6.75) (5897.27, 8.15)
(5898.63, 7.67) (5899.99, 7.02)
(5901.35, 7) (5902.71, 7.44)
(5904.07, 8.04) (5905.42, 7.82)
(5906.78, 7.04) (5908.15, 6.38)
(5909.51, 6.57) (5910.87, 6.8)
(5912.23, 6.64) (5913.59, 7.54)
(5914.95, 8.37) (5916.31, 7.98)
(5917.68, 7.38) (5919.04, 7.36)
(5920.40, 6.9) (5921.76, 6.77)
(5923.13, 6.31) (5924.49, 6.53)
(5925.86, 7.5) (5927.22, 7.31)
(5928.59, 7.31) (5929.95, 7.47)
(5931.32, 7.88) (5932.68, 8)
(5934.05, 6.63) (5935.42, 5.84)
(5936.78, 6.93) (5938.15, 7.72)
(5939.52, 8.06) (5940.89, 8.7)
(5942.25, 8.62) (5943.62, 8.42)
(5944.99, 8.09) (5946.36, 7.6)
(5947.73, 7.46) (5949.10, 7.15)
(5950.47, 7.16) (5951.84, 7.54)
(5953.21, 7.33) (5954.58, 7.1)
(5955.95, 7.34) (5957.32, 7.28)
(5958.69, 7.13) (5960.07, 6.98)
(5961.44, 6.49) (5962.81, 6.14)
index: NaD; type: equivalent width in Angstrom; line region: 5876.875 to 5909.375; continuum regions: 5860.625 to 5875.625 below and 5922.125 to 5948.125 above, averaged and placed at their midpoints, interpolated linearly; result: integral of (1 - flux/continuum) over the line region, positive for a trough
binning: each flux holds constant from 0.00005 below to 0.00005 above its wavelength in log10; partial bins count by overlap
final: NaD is 0.56 Angstrom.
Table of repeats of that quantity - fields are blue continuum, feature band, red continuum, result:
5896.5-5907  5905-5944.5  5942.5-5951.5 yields 1.43 Angstrom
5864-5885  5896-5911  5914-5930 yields -0.14 Angstrom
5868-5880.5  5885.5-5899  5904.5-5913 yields 0.33 Angstrom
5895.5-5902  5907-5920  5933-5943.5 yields 0.37 Angstrom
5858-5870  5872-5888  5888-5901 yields 0.48 Angstrom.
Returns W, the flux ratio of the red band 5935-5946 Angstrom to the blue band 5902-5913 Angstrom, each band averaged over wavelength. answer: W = 1.11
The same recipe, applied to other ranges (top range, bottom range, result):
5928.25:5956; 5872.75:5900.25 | 1.10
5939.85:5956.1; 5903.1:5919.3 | 1.05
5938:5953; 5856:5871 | 1.01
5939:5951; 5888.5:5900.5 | 1.19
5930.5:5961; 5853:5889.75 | 1.02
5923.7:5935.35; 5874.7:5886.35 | 0.96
